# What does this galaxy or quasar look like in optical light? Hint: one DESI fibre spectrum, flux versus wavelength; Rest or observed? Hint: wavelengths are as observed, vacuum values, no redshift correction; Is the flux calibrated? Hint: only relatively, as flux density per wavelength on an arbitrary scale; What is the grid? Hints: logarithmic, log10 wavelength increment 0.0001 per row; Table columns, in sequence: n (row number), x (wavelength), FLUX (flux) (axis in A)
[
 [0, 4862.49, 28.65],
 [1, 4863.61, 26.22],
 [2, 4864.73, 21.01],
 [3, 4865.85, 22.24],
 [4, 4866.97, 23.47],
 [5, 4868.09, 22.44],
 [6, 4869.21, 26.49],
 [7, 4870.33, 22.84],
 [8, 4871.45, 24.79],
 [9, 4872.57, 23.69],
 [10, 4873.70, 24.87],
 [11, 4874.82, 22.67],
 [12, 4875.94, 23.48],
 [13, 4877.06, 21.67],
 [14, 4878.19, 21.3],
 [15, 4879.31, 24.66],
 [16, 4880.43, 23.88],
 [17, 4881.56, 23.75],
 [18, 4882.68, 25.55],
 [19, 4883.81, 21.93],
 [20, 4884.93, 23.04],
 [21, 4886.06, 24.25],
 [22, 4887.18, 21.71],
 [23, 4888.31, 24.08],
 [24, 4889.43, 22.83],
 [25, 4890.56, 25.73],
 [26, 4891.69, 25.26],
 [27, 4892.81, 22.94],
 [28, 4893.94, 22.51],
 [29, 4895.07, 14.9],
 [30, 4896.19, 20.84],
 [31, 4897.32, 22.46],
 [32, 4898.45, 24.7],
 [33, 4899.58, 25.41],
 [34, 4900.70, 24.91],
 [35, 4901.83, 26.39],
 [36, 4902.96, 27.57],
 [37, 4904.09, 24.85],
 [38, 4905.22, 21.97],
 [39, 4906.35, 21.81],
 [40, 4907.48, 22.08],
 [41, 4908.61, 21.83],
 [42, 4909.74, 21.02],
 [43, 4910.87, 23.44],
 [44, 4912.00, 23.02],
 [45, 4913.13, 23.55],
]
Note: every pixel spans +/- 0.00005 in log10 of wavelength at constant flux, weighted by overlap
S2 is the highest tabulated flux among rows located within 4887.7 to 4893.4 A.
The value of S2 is 25.73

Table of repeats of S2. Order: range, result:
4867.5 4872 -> 26.49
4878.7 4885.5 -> 25.55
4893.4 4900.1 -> 25.41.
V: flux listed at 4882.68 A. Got 25.55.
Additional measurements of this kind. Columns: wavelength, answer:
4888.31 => 24.08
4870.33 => 22.84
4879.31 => 24.66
